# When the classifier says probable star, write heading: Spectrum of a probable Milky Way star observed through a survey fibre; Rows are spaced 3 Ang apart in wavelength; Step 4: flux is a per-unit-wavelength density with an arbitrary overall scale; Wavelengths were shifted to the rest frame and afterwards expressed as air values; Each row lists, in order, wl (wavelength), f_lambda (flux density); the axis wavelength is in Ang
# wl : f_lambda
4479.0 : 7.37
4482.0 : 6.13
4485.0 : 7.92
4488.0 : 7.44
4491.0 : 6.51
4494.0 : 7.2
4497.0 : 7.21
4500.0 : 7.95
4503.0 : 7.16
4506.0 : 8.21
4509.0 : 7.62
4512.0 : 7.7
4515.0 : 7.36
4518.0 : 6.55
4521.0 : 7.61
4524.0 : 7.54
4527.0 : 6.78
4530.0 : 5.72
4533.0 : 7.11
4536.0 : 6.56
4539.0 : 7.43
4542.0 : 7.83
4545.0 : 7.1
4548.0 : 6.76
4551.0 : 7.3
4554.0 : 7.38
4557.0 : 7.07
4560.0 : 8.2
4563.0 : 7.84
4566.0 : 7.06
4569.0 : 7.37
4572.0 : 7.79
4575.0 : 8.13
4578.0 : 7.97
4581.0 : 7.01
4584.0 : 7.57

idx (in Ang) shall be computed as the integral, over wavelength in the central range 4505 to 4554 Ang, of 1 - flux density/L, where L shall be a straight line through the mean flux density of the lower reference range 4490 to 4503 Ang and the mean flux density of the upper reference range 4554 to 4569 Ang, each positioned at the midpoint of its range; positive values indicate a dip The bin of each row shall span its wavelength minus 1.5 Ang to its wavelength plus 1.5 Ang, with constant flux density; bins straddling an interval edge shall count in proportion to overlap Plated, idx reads 1.2 Ang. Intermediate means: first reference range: 7.24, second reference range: 7.51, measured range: 7.19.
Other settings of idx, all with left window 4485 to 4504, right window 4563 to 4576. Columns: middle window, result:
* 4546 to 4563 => 0.4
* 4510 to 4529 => 0.4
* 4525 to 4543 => 1.4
